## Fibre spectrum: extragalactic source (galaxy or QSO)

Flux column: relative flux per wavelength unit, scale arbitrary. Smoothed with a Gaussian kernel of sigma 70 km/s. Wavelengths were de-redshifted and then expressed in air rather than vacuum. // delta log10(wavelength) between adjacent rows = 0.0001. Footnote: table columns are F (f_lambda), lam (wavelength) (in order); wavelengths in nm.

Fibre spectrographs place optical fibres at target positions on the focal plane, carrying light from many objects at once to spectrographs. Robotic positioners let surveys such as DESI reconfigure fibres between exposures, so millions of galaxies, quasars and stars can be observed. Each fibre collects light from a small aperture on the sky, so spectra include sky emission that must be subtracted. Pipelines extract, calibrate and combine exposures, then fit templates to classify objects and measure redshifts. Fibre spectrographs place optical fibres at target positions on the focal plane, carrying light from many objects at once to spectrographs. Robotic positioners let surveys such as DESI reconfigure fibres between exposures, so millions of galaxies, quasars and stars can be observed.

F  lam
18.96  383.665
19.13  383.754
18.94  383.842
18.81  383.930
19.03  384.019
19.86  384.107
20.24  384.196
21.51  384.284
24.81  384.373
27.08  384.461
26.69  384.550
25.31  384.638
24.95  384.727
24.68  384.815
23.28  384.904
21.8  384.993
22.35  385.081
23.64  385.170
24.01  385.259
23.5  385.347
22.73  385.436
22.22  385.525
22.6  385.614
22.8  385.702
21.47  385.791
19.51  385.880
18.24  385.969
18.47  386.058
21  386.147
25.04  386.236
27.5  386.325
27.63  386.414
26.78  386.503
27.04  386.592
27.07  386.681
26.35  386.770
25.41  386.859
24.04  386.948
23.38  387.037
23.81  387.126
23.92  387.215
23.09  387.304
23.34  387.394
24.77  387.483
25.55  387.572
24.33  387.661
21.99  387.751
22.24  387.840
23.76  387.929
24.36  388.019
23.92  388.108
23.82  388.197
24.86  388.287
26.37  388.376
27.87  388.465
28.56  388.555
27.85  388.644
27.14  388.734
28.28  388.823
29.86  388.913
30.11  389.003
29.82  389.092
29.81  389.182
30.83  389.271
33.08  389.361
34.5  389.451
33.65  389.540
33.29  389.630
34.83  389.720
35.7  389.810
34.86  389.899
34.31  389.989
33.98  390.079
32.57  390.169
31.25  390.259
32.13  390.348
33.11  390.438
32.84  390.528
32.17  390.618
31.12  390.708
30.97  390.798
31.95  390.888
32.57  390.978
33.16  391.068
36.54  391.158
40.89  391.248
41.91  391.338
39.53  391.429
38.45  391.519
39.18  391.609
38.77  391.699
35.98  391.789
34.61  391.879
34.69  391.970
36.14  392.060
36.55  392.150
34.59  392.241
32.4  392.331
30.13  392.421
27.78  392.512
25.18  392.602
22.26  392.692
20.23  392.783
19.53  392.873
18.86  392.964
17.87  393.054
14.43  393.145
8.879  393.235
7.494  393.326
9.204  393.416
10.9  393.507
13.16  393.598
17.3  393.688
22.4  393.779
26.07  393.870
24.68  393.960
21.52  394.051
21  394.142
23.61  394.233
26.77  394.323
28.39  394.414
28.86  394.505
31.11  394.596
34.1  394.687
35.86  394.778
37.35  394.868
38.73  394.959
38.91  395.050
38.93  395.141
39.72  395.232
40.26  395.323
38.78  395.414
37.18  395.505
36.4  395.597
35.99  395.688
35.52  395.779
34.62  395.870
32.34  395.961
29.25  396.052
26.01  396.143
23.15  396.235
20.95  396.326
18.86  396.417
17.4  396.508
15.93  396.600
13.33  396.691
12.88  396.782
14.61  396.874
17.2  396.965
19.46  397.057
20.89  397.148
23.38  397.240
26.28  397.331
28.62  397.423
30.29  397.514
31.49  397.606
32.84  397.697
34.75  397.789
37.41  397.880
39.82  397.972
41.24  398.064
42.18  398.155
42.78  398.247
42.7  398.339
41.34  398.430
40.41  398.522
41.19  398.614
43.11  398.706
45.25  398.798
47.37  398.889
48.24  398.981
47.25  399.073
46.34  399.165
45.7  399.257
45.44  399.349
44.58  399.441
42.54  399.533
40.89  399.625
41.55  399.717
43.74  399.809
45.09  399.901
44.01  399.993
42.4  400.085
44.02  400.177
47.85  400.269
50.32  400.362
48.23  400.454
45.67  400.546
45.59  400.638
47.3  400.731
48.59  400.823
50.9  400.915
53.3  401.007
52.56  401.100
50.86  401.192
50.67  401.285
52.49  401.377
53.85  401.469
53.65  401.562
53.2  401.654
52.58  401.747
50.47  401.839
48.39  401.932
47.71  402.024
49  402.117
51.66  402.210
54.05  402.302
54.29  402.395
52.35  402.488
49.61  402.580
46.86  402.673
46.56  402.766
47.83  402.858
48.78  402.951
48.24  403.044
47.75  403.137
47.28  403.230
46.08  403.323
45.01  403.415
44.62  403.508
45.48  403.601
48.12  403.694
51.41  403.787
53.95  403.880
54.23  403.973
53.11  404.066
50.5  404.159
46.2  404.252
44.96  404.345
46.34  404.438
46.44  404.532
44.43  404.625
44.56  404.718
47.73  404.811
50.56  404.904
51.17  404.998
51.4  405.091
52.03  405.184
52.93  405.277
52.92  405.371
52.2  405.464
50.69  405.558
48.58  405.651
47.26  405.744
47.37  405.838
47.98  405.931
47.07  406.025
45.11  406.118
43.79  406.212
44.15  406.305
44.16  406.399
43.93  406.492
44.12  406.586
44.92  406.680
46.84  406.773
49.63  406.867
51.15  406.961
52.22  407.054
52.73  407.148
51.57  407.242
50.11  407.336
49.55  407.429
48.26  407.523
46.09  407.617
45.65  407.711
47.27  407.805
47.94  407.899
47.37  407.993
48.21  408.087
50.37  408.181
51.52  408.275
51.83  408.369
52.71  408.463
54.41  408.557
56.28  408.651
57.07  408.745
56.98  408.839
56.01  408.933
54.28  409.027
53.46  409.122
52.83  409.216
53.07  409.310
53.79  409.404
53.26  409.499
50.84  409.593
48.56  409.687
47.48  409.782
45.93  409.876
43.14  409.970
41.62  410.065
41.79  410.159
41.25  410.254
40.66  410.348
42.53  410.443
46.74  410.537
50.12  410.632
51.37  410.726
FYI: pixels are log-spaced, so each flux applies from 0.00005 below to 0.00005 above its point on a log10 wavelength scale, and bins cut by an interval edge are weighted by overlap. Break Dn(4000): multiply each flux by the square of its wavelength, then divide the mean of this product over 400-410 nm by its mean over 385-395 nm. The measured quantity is 1.9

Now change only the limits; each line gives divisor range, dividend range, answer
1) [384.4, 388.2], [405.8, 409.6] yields 2.33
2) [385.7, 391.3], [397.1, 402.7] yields 1.67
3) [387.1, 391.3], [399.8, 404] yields 1.77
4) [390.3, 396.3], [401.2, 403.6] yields 1.75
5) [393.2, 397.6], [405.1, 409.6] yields 2.06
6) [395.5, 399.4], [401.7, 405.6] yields 1.55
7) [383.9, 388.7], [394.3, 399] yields 1.43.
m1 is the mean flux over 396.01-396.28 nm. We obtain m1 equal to 26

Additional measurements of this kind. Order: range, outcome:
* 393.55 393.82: 17.5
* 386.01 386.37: 22.9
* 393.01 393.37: 12.2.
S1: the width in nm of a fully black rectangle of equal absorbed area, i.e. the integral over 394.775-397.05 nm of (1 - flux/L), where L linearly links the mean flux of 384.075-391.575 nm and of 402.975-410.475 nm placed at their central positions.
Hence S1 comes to 0.470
